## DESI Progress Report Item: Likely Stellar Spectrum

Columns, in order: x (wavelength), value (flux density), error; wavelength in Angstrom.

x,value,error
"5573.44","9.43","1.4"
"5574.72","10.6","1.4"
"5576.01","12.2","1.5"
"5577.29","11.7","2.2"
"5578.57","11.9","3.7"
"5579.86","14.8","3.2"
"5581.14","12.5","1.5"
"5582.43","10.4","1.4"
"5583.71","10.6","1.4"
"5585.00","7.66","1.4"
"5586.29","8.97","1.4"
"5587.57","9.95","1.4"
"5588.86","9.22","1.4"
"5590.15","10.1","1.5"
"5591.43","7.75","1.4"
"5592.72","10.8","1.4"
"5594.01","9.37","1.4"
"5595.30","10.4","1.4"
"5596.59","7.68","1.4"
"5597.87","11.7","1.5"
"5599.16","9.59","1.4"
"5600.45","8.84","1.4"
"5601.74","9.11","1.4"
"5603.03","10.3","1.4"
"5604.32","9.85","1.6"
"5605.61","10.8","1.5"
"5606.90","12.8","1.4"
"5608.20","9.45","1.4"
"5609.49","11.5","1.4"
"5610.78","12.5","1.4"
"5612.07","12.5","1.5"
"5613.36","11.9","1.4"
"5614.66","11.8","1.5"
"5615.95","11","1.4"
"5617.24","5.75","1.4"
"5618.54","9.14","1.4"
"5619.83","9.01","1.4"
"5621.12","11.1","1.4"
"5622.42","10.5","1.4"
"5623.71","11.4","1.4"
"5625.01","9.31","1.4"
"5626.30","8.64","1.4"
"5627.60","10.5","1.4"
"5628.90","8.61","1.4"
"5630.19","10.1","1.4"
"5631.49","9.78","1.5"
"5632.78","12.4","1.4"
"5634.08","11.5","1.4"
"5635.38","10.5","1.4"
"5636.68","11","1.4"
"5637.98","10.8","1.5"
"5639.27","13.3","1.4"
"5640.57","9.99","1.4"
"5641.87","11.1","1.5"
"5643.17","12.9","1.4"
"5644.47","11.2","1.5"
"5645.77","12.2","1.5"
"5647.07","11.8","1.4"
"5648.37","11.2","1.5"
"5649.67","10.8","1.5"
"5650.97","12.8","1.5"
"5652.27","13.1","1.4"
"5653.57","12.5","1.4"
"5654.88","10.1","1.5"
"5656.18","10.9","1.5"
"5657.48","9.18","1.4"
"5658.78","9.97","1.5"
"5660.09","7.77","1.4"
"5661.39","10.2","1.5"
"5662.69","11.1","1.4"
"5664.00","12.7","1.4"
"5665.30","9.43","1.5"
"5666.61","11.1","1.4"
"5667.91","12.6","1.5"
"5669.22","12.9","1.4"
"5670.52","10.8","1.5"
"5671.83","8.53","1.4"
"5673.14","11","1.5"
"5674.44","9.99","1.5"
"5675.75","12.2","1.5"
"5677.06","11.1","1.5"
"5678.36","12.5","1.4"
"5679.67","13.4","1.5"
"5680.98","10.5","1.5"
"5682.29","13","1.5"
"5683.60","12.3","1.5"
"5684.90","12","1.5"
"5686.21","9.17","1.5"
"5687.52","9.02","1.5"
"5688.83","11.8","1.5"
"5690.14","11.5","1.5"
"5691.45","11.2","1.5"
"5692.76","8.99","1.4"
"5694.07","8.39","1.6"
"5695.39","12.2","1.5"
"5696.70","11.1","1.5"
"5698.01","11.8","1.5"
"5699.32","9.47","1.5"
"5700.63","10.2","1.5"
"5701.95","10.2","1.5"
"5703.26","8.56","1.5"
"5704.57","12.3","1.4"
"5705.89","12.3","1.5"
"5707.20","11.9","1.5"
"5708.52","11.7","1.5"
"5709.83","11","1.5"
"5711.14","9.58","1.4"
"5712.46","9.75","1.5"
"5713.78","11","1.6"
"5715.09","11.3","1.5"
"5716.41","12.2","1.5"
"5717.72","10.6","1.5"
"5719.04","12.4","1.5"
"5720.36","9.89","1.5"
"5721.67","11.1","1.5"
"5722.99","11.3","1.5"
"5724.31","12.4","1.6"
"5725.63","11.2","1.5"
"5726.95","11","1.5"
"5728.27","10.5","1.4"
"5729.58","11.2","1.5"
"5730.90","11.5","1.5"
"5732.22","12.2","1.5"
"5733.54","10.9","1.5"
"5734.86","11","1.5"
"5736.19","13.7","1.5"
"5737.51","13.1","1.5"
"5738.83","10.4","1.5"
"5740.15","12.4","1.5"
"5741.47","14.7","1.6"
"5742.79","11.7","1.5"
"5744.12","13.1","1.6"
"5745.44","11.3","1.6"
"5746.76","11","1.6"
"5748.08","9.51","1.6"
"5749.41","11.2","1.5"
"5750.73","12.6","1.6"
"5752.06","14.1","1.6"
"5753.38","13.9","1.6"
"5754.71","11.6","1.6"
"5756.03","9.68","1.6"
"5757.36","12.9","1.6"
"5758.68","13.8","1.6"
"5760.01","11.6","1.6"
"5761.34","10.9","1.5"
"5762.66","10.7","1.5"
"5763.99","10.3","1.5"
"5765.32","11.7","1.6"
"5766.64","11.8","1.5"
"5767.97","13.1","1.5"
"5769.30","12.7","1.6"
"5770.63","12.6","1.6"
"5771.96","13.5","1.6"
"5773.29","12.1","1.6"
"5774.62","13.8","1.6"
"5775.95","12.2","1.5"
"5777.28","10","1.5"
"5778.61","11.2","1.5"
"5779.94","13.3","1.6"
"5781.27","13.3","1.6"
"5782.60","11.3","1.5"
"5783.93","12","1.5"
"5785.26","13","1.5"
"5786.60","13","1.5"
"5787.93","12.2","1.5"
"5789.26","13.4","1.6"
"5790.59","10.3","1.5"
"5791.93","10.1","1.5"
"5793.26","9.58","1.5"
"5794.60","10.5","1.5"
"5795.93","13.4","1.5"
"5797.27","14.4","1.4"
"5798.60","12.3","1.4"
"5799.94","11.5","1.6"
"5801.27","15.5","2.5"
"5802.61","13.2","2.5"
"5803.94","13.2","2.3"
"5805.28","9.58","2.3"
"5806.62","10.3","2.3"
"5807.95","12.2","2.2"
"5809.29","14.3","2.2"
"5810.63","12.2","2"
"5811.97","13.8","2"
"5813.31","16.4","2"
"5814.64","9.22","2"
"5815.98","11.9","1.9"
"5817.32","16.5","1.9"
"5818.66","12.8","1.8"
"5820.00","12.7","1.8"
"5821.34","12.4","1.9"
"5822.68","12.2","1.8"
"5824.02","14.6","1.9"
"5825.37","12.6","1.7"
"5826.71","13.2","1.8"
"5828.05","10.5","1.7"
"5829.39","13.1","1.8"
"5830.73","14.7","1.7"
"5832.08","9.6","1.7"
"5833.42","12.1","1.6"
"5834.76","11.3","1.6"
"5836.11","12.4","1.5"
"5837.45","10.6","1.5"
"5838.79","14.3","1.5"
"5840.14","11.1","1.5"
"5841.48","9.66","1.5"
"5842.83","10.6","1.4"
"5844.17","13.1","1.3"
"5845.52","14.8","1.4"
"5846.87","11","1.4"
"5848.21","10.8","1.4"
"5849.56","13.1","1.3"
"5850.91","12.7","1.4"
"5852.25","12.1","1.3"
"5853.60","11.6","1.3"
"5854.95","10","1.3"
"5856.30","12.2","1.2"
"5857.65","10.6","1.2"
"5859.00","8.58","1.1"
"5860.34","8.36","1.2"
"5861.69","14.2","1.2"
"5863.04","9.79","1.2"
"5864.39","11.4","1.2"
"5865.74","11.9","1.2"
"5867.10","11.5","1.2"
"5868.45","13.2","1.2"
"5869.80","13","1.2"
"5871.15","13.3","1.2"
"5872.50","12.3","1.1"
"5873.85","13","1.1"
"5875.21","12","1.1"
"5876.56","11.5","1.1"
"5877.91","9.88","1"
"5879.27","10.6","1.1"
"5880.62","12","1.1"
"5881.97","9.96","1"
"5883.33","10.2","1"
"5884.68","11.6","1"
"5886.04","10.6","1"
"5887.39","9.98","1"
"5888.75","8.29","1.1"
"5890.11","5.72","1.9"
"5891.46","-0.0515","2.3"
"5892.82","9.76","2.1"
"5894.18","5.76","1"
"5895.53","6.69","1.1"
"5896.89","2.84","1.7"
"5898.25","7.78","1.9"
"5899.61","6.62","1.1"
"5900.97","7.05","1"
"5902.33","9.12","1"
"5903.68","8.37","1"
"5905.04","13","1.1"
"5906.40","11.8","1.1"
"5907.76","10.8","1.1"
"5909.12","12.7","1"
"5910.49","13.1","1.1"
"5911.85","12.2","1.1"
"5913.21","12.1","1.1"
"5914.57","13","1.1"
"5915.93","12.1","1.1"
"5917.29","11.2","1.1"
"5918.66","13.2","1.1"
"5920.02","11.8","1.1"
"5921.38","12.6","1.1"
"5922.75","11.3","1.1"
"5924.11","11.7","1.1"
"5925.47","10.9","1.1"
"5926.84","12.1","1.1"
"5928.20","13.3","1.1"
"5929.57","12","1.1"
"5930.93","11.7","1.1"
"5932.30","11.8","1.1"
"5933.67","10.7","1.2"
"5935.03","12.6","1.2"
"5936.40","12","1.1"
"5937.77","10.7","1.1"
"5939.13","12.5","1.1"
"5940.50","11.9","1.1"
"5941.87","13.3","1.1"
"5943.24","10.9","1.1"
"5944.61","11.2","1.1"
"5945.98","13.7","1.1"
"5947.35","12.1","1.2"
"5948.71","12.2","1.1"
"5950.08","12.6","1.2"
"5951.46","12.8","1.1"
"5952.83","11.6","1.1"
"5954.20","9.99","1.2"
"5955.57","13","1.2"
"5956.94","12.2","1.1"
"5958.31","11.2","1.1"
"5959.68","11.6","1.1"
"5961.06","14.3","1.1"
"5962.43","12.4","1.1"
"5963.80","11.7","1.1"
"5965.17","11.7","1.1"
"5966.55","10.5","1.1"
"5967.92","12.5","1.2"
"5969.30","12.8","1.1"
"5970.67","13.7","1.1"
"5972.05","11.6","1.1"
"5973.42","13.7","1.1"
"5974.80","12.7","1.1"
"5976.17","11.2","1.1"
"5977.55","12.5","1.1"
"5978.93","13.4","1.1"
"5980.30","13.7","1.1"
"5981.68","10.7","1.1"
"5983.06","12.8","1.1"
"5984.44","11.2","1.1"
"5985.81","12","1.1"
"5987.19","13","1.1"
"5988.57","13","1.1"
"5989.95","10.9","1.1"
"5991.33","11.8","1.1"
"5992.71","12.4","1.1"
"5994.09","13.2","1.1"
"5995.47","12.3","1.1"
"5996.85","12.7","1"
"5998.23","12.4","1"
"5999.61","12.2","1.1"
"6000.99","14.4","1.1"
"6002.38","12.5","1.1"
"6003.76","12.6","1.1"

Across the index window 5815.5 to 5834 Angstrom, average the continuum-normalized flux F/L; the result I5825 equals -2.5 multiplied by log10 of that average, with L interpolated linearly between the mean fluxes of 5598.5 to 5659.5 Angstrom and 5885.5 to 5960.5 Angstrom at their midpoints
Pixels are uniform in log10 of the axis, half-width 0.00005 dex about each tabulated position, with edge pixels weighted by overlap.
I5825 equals -0.19 mag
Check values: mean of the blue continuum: 10.7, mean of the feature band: 12.8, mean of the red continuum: 10.8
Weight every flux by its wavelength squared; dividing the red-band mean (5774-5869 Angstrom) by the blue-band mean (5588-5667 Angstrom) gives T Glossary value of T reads 1.2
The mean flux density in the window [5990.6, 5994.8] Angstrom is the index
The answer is 12.4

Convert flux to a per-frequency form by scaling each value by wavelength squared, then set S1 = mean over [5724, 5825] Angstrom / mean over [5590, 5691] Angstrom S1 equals 1.2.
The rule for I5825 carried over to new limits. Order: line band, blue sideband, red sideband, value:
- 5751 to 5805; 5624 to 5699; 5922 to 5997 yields -0.07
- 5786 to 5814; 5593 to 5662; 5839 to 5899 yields -0.18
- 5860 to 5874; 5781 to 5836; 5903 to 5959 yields 0.01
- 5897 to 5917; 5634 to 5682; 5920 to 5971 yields 0.14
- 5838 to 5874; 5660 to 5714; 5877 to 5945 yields -0.12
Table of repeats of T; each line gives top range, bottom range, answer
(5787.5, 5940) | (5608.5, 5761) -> 1.08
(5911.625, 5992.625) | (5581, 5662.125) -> 1.30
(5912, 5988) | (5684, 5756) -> 1.16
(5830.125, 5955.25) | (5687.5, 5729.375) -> 1.08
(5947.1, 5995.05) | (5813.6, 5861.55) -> 1.07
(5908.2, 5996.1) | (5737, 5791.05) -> 1.07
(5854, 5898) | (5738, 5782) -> 0.86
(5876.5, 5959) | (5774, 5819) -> 0.90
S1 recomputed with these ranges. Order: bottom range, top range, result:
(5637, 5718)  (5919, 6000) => 1.21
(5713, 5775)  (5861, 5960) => 0.98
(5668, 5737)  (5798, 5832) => 1.19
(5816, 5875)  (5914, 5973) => 1.03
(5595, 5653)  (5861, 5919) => 1.06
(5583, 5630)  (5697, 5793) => 1.23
